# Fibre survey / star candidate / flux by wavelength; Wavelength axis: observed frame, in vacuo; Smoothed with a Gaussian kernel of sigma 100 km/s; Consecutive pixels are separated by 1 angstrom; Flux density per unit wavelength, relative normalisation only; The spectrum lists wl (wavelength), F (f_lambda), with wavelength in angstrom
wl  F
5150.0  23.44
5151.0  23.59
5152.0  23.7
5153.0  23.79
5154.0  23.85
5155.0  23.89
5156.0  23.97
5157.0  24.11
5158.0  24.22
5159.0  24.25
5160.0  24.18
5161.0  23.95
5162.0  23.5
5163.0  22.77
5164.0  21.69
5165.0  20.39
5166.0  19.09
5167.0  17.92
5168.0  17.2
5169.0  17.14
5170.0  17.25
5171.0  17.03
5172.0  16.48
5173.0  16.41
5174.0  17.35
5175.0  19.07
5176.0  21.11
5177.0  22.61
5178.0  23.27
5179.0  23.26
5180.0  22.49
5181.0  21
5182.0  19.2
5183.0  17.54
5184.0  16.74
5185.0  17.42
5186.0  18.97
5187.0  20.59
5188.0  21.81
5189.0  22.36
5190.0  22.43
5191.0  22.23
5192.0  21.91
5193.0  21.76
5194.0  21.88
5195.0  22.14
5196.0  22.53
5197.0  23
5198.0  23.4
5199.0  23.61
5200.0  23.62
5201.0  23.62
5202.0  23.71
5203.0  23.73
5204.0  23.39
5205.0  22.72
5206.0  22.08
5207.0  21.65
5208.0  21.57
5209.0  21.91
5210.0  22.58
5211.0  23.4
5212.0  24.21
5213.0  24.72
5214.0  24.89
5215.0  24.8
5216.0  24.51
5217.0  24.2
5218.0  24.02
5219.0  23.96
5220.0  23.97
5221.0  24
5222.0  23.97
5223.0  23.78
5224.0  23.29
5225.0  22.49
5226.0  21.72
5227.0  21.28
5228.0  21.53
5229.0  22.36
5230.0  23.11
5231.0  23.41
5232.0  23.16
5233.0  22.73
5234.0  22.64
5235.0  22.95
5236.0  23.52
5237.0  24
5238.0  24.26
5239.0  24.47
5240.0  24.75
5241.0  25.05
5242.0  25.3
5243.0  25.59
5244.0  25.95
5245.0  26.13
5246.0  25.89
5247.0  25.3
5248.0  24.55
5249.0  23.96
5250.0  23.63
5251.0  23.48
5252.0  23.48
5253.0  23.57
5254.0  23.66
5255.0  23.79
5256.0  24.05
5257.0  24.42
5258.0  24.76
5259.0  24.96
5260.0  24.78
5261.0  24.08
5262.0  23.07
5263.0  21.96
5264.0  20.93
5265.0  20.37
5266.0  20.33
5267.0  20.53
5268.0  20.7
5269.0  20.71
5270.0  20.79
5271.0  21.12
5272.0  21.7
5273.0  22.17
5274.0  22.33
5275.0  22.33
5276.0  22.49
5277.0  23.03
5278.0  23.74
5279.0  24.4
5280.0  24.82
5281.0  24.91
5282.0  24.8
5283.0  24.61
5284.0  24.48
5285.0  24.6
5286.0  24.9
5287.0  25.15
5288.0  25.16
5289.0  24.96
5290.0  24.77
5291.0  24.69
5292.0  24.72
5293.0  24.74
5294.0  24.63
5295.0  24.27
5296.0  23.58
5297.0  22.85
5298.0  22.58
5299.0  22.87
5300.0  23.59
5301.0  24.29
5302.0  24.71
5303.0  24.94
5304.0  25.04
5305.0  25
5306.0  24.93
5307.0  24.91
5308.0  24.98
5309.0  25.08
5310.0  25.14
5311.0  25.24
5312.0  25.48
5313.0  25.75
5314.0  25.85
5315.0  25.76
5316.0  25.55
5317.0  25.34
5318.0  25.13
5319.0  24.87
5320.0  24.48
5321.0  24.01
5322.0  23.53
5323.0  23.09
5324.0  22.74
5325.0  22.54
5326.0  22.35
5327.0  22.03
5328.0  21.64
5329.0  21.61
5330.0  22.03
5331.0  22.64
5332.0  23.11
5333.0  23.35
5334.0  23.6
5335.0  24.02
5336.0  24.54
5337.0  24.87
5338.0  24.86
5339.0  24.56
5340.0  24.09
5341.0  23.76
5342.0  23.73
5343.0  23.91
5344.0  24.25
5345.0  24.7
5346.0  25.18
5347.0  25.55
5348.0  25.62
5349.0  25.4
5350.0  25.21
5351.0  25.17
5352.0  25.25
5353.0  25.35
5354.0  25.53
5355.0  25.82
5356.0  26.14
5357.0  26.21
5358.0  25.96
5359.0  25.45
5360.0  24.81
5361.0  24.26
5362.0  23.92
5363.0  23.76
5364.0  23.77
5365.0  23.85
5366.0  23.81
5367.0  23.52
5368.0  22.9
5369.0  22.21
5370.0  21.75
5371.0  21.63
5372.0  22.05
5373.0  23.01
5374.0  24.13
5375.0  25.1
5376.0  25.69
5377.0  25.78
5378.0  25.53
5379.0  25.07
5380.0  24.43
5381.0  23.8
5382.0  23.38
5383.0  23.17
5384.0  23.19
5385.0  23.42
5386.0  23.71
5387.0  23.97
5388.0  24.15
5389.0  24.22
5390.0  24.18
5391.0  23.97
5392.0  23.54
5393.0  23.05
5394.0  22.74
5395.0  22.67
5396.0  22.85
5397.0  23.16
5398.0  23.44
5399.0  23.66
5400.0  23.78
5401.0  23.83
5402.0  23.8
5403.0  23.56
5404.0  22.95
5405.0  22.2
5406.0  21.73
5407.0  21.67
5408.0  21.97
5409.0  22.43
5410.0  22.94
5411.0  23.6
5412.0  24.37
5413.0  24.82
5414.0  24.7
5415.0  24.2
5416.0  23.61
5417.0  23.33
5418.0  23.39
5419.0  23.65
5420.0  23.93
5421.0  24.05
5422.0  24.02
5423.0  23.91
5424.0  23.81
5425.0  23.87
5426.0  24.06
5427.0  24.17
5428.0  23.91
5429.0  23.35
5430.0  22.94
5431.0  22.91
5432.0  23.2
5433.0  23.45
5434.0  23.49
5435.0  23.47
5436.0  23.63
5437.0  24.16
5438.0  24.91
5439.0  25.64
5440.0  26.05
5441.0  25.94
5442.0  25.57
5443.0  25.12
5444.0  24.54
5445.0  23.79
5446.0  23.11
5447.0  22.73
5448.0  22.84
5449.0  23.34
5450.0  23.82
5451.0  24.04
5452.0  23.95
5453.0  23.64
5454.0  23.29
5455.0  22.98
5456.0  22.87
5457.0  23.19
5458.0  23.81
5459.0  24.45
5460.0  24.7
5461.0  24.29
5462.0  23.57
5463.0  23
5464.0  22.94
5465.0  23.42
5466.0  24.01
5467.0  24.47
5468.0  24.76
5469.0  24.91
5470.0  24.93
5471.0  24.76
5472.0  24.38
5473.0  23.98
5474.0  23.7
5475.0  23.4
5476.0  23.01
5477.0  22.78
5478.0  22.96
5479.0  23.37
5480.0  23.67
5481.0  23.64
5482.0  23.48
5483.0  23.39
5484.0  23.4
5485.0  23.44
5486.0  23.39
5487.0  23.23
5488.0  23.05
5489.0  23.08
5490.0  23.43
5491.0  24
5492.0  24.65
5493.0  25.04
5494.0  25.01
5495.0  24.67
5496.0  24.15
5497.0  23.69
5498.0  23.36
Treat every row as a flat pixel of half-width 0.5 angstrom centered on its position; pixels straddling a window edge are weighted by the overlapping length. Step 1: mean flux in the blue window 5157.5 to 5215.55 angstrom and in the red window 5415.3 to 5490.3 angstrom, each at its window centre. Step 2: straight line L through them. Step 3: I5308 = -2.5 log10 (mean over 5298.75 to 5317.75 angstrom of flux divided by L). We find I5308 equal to -0.11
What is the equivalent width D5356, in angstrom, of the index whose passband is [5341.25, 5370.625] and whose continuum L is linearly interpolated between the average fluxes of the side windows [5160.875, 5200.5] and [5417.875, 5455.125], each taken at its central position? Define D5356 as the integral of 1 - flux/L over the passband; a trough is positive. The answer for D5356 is -2.2 angstrom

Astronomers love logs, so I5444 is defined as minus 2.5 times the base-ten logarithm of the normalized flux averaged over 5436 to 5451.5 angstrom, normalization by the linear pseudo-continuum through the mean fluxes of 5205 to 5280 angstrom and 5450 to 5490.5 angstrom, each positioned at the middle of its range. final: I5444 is -0.033 mag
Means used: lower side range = 23.3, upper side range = 23.7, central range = 24.3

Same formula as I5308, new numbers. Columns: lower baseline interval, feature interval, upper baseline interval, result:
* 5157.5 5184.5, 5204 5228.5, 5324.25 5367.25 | -0.09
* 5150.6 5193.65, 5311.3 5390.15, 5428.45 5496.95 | -0.07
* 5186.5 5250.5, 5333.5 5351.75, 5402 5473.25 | -0.04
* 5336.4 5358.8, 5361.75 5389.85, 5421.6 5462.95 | 0.04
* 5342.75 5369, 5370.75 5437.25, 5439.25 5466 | 0.03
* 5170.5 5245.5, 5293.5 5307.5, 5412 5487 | -0.05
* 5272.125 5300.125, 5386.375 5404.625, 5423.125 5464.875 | 0.02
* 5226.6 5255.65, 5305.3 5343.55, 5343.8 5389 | 0.01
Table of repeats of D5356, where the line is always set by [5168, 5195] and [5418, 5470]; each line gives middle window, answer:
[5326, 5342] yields -0.8 angstrom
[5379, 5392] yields -0.5 angstrom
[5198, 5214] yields -2.2 angstrom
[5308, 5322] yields -2.0 angstrom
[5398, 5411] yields 0.2 angstrom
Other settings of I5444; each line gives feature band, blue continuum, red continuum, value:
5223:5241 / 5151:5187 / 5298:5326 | -0.03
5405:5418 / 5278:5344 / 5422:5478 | 0.03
